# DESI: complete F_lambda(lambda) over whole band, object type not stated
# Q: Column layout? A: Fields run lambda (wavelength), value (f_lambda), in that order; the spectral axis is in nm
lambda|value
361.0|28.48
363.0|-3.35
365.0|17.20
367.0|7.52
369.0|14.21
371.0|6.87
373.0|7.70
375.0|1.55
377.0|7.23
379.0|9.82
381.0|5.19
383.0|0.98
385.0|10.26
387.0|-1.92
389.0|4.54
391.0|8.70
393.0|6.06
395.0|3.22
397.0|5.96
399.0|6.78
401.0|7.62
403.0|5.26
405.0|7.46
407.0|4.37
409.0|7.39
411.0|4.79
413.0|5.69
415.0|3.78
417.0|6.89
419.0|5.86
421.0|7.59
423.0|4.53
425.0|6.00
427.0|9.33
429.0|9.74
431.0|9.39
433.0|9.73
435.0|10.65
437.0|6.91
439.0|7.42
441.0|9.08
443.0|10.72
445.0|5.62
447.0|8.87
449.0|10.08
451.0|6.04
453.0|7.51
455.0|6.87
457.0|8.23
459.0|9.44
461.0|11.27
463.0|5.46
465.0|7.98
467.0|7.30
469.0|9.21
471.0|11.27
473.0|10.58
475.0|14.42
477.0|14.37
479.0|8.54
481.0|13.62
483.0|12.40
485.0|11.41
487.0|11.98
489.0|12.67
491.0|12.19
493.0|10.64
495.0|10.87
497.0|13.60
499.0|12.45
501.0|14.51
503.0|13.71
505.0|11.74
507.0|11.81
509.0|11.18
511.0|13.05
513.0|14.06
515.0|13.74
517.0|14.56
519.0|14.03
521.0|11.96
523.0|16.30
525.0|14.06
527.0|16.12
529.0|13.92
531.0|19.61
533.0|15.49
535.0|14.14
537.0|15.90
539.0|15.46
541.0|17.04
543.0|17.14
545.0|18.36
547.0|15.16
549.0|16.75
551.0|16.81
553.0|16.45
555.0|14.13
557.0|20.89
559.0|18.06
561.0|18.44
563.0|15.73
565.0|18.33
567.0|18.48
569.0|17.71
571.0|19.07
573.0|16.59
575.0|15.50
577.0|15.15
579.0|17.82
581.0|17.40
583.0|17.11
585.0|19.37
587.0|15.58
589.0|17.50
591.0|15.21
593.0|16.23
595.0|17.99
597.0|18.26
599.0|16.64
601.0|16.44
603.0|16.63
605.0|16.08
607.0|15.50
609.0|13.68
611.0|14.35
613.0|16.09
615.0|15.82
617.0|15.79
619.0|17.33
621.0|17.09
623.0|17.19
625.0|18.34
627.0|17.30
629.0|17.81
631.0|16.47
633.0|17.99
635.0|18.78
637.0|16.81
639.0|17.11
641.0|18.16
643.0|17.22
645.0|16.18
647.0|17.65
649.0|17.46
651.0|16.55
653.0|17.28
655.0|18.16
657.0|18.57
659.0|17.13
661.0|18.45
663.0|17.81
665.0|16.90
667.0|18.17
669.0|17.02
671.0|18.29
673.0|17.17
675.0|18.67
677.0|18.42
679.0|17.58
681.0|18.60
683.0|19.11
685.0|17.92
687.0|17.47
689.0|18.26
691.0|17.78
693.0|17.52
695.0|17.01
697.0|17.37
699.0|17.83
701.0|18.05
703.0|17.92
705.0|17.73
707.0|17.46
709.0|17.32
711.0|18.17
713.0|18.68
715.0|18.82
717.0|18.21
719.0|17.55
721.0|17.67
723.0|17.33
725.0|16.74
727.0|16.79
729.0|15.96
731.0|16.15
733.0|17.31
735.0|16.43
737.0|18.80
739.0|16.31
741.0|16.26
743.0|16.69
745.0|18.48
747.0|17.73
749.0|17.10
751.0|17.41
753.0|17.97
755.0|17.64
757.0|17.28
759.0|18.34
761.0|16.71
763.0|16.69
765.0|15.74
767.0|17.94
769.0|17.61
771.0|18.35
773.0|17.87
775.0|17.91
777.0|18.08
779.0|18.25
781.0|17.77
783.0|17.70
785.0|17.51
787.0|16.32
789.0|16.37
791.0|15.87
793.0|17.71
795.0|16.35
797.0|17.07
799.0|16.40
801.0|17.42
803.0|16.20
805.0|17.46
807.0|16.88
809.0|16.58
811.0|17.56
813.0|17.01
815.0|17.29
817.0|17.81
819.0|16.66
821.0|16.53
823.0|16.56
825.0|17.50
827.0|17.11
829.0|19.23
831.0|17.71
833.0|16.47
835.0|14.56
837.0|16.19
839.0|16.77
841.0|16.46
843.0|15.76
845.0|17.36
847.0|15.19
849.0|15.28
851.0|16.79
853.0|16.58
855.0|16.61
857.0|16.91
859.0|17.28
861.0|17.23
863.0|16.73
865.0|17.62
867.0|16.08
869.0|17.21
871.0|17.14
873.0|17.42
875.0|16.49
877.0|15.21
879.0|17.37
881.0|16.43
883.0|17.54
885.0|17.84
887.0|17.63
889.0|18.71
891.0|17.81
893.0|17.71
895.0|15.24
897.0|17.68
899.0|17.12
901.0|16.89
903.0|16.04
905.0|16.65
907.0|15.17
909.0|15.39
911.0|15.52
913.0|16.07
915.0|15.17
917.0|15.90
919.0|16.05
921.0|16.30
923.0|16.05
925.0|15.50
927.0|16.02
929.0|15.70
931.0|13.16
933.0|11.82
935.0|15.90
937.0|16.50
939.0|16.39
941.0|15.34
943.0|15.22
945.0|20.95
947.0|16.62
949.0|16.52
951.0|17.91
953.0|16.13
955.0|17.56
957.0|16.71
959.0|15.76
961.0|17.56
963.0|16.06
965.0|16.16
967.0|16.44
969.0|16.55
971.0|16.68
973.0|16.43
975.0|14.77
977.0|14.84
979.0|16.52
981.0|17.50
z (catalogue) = 0.18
